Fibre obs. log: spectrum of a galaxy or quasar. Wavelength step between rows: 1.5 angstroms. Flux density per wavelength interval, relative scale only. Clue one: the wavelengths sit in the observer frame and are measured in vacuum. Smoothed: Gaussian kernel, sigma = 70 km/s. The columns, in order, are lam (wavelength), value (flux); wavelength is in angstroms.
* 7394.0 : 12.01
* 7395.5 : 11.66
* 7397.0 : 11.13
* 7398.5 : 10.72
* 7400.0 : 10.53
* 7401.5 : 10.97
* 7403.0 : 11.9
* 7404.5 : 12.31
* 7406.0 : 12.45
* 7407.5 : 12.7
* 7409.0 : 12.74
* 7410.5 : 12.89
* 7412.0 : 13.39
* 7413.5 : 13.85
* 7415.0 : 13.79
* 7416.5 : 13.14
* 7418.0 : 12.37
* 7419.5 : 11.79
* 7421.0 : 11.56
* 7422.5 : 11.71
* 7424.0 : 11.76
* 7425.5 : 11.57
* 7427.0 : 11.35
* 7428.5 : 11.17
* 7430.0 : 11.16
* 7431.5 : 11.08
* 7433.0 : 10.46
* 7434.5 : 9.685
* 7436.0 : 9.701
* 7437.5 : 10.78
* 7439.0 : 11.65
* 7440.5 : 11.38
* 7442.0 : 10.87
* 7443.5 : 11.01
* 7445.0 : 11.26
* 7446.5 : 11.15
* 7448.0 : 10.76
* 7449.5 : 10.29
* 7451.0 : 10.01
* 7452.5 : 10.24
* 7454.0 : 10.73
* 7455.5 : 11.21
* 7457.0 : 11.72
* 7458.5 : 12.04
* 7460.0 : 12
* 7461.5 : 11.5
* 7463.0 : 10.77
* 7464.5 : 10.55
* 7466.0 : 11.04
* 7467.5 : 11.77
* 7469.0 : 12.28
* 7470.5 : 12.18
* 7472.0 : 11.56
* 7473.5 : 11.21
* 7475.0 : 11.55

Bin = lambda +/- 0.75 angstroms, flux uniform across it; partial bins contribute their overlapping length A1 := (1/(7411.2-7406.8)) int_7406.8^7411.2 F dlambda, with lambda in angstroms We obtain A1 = 12.8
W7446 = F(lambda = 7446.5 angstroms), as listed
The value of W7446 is 11.15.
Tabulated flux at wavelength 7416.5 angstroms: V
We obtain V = 13.14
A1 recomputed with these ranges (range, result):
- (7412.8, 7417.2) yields 13.6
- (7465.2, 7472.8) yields 11.8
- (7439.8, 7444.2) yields 11.1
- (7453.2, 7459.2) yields 11.4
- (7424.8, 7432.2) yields 11.3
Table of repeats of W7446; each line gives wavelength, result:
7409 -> 12.74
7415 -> 13.79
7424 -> 11.76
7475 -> 11.55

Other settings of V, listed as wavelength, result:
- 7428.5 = 11.17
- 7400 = 10.53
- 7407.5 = 12.7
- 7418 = 12.37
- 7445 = 11.26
